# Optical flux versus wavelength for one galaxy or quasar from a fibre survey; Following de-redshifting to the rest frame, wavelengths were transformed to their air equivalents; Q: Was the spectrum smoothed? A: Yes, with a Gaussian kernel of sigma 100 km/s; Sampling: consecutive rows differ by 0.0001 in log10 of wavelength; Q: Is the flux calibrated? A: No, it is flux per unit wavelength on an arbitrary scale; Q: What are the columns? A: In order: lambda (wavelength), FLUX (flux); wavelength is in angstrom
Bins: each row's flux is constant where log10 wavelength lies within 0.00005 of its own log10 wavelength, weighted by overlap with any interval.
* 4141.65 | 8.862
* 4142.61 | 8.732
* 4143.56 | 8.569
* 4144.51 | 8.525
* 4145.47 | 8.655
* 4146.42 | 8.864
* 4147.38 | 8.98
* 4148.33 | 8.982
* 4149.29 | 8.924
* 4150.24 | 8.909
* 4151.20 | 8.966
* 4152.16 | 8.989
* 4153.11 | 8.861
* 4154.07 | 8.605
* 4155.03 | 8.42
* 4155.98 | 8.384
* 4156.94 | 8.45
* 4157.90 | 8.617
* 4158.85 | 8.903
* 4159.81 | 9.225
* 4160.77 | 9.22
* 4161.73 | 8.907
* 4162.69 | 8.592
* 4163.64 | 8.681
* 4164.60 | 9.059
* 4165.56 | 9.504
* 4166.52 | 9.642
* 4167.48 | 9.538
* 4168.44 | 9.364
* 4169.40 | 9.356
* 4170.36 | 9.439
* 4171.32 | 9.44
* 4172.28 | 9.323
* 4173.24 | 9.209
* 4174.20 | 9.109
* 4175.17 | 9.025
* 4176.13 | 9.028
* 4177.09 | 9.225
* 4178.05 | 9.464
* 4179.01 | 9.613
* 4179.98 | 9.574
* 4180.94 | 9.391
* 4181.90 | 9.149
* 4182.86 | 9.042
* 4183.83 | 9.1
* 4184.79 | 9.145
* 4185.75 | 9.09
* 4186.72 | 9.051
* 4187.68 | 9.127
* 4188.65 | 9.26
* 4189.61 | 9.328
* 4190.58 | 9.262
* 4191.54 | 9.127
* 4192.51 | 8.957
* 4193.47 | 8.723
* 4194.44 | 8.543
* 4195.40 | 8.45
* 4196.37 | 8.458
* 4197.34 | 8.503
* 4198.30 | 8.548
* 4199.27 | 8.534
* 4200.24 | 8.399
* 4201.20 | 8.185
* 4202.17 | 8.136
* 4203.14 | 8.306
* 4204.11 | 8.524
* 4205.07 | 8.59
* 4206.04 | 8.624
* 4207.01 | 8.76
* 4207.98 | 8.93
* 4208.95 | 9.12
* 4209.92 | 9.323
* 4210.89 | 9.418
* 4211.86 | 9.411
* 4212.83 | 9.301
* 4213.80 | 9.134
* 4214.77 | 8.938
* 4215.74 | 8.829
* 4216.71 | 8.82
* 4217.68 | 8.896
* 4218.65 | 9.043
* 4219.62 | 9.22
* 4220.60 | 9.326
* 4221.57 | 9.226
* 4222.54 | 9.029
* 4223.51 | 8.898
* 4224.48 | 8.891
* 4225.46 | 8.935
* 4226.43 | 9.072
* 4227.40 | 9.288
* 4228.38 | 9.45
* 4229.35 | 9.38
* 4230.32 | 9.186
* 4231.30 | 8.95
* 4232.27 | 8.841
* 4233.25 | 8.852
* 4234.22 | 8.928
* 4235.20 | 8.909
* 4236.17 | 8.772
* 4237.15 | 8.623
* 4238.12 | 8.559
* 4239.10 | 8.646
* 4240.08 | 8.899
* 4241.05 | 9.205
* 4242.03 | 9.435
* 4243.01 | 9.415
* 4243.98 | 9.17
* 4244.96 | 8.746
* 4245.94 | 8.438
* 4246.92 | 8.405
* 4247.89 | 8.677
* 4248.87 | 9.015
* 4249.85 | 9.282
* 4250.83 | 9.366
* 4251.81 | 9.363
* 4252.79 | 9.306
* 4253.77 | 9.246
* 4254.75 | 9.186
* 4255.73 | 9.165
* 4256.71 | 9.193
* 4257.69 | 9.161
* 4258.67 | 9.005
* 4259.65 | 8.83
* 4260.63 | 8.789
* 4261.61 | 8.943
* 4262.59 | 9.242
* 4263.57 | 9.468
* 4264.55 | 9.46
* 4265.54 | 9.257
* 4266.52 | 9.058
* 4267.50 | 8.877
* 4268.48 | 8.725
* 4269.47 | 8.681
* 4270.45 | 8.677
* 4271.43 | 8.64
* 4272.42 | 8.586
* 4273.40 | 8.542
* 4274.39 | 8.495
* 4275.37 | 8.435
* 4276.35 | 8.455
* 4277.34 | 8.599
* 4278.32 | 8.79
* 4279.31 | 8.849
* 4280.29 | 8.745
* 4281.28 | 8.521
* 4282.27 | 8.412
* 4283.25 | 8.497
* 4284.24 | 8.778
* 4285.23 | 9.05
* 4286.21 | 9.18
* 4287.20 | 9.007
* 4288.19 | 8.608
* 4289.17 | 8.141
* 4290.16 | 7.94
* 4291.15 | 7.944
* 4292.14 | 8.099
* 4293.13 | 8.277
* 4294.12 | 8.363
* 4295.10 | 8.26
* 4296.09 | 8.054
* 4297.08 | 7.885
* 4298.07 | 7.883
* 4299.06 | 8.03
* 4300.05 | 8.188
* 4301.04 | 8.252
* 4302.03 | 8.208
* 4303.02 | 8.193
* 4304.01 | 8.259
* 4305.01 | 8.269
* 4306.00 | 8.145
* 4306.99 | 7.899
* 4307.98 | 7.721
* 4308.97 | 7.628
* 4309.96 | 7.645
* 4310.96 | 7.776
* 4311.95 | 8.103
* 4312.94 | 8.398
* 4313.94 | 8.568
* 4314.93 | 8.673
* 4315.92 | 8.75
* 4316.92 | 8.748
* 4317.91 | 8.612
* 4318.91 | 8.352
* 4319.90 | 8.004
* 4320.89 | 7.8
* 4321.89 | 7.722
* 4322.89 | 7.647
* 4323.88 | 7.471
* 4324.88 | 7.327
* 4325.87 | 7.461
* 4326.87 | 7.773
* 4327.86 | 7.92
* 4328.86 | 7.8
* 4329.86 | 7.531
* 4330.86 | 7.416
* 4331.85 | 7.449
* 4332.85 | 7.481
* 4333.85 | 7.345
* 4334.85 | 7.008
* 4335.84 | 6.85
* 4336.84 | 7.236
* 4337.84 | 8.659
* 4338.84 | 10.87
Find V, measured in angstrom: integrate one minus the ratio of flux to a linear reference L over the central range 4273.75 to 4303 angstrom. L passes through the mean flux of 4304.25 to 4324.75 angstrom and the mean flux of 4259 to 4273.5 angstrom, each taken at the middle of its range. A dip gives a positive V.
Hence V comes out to 0.5 angstrom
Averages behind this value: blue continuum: 8.93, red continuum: 8.08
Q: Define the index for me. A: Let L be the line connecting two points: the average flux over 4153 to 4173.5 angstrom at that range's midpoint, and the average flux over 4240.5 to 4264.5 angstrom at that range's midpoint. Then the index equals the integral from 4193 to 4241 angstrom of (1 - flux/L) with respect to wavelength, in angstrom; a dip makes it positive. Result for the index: 1.1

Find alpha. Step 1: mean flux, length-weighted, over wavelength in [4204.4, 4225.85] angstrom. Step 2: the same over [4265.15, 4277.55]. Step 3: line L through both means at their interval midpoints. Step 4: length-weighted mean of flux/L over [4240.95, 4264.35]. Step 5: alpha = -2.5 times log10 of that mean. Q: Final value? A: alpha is -0.035 mag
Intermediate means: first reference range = 9.03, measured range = 9.09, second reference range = 8.69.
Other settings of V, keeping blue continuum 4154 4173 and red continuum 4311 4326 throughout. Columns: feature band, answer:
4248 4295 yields -2.3 angstrom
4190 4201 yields 0.2 angstrom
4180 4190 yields -0.3 angstrom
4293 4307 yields 0.1 angstrom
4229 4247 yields -0.7 angstrom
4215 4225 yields -0.4 angstrom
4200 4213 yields 0.0 angstrom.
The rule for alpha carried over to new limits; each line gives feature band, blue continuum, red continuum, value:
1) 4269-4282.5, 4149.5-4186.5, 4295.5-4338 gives -0.05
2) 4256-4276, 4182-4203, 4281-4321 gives -0.06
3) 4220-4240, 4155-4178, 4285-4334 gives -0.04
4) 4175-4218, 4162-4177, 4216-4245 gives 0.02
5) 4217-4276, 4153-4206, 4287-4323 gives -0.06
